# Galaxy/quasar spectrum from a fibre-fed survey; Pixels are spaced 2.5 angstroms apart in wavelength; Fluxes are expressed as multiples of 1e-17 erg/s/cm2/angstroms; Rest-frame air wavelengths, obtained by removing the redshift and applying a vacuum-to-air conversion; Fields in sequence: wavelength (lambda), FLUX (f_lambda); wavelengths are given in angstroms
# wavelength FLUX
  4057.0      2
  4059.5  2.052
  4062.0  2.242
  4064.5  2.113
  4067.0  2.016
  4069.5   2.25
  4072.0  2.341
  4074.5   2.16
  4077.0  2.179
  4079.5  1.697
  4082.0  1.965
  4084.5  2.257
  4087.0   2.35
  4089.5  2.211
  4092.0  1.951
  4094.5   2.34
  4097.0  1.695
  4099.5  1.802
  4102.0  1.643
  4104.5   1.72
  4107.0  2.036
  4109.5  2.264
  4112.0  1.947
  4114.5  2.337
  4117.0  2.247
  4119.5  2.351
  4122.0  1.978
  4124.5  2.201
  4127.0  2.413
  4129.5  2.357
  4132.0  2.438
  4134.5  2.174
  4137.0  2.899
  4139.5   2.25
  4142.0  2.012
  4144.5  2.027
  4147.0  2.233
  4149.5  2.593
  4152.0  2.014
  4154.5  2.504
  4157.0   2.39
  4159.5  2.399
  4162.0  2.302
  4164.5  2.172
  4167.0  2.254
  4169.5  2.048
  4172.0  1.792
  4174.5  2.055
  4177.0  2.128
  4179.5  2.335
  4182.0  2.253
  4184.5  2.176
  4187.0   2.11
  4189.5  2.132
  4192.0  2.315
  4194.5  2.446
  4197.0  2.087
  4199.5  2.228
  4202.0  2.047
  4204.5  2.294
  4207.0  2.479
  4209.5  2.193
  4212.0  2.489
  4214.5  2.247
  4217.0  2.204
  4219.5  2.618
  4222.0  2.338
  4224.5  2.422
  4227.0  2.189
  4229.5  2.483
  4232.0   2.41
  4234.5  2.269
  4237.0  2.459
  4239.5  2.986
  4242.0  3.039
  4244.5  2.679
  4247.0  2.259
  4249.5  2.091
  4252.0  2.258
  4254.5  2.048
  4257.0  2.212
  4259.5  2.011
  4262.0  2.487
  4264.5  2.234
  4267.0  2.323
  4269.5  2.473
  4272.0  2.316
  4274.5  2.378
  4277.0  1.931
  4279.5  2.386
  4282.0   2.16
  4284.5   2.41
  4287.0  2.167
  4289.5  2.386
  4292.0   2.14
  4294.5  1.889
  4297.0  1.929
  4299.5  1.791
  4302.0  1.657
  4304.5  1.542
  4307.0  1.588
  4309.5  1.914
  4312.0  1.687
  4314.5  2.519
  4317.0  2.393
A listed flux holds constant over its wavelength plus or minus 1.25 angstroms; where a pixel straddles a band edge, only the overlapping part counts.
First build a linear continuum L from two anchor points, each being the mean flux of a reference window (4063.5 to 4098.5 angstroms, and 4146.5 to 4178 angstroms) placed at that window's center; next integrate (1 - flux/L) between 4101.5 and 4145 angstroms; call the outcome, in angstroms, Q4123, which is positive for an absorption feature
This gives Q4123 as -0.5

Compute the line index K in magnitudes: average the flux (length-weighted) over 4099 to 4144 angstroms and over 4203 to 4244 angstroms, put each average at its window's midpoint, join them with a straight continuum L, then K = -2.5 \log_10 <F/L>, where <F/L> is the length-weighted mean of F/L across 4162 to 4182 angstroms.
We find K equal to 0.09 mag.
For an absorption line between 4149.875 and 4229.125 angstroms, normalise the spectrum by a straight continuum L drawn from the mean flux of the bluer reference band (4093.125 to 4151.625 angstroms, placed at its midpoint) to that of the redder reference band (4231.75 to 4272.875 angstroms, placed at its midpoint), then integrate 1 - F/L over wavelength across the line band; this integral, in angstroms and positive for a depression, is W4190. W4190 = 1.0 angstroms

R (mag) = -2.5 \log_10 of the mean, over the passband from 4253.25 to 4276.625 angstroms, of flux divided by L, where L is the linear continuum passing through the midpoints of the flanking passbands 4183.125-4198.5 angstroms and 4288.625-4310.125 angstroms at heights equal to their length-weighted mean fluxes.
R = -0.15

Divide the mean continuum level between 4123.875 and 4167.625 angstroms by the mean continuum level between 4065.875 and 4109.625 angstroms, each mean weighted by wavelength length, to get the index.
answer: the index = 1.1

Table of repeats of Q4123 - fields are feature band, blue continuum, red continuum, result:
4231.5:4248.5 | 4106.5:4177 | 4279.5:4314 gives -4.25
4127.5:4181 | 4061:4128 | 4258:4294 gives -2.64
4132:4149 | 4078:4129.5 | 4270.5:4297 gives -1.53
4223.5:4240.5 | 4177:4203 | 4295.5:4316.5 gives -3.06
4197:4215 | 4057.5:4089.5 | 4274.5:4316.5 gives -1.76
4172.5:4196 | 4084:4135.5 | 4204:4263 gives 0.82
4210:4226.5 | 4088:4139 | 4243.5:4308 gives -1.70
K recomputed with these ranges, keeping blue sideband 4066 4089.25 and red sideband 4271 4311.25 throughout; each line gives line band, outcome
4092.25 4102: 0.12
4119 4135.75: -0.08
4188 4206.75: -0.08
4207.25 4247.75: -0.19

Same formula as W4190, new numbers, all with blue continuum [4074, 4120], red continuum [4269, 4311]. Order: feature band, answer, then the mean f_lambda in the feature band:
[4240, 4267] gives -3.9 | 2.35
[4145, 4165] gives -2.6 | 2.32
